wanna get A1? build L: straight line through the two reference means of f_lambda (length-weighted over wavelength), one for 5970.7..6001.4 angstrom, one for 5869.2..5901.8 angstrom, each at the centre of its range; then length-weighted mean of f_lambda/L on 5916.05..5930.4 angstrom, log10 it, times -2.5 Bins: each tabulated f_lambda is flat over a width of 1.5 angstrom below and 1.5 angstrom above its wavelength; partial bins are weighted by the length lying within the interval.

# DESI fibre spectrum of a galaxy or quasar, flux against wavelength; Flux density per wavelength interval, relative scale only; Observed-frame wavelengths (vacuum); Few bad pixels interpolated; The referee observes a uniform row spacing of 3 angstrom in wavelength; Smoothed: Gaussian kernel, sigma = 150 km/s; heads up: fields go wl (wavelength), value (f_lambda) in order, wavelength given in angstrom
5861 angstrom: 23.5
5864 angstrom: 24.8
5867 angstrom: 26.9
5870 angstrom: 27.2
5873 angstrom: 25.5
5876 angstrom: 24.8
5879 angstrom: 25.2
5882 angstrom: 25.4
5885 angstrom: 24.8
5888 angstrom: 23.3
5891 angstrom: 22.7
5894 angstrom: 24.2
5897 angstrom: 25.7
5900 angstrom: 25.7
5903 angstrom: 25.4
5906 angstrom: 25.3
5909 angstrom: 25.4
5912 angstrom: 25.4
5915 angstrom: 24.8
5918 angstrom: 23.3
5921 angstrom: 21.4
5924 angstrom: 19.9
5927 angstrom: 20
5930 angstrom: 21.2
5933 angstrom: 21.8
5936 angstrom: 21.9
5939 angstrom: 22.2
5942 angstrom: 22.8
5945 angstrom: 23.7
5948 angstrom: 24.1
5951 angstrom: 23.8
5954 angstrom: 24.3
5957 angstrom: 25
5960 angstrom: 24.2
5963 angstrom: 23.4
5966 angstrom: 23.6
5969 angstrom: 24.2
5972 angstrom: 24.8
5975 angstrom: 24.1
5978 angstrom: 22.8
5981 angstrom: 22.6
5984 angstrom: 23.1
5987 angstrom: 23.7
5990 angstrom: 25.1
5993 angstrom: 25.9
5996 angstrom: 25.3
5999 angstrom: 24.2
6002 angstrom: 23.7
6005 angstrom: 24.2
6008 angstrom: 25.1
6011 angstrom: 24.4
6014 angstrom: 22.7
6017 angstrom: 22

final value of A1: 0.16 mag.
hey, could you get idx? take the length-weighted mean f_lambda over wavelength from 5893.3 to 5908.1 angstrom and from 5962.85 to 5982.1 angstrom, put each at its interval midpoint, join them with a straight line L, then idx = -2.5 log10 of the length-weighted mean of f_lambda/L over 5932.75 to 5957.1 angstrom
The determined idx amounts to 0.05 mag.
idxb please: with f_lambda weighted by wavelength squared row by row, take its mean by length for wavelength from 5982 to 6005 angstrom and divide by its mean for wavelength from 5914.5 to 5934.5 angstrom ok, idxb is 1.15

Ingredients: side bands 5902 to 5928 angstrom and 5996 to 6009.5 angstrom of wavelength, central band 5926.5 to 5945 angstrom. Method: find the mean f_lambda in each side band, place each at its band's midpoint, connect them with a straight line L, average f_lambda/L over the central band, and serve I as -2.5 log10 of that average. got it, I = 0.08 mag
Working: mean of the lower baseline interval 23.5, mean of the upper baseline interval 24.4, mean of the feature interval 21.9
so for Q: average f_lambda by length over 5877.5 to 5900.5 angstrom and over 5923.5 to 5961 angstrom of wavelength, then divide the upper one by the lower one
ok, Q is 0.93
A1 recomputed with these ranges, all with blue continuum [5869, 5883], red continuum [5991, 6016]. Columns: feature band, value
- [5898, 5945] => 0.09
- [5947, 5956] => 0.03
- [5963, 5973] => 0.03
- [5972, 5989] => 0.05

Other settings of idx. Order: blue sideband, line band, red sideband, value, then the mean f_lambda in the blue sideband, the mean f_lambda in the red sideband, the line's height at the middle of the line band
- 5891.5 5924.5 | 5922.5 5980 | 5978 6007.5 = 0.055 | 24.3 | 24.2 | 24.2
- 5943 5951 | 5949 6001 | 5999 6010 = -0.003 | 23.8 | 24.3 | 24.1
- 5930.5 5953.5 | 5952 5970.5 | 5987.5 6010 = -0.027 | 22.9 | 24.7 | 23.5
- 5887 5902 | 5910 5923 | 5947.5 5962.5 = 0.031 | 24.4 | 24.2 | 24.3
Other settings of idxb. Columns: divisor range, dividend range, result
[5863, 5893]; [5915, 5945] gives 0.89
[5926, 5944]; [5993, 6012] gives 1.16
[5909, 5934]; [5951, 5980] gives 1.09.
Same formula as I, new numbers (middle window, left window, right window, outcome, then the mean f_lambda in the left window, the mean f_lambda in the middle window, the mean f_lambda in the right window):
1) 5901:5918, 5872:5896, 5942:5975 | -0.03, 24.5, 25.1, 24.1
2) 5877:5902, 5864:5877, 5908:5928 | 0.00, 26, 24.6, 22.9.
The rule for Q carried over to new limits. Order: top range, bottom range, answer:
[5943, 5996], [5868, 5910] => 0.96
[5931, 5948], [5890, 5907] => 0.91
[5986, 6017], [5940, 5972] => 1.02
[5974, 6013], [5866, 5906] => 0.96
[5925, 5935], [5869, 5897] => 0.85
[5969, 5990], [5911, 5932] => 1.07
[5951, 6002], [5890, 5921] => 0.98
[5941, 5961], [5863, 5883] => 0.93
